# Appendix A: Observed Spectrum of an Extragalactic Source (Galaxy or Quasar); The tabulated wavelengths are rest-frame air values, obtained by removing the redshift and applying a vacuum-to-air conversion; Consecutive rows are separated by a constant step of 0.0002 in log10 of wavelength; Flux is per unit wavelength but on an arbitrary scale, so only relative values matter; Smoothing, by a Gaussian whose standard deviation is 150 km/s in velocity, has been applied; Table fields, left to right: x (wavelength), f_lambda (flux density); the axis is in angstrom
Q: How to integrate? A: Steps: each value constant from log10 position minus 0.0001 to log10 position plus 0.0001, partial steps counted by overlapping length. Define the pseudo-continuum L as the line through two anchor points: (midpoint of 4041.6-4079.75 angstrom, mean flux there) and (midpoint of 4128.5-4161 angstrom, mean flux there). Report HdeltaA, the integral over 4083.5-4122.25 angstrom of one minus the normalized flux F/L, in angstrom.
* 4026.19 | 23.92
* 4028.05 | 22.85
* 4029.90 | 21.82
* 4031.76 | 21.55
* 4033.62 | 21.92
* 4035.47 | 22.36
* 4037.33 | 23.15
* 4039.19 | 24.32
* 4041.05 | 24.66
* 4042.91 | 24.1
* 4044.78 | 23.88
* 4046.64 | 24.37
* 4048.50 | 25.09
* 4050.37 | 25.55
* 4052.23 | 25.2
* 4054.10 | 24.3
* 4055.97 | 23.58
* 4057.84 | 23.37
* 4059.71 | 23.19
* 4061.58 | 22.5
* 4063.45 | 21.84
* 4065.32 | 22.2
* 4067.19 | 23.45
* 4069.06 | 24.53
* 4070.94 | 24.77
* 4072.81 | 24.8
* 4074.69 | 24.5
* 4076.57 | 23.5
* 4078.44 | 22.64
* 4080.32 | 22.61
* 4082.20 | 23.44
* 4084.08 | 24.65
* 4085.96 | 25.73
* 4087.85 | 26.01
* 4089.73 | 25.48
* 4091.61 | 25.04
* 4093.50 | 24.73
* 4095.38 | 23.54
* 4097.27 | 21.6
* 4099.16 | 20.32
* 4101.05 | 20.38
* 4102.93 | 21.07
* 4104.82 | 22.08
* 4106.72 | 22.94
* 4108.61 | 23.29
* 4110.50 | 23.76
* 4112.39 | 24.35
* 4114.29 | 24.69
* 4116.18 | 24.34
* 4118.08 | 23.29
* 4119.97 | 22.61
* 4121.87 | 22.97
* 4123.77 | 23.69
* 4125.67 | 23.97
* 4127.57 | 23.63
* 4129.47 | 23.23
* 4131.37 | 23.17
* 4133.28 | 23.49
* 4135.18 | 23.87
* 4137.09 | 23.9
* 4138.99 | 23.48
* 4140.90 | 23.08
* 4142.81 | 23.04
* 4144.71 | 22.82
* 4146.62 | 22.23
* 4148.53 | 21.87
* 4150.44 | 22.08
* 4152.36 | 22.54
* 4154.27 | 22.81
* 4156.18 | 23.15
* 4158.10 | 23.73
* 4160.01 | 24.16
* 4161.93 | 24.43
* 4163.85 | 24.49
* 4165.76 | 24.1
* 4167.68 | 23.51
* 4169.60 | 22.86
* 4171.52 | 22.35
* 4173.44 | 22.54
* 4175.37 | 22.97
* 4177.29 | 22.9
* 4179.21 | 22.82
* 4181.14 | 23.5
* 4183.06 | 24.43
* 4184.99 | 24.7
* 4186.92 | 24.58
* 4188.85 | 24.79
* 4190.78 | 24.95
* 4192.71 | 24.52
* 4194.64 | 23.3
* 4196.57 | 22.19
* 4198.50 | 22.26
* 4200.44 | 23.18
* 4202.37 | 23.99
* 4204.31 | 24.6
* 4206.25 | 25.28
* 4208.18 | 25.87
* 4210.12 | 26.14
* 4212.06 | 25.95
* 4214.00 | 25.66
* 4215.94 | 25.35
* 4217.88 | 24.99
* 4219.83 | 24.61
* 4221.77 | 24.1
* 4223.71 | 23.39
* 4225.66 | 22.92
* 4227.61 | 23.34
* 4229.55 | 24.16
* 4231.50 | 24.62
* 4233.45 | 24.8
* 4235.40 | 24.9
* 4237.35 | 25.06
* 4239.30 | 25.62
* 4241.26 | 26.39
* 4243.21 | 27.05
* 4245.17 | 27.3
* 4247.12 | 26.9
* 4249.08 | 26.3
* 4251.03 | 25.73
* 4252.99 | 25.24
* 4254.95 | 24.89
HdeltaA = 0.02 angstrom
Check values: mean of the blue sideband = 23.9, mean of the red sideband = 23.1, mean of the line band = 23.5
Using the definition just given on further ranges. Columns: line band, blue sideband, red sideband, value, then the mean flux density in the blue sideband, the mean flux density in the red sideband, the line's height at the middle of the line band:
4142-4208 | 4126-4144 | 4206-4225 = 2.1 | 23.4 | 25.1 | 24.3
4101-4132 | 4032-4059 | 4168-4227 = 1.0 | 23.9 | 24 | 24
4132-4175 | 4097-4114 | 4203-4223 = 0.7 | 22.3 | 25.2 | 23.6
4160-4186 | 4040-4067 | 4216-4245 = 1.0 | 23.8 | 24.8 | 24.5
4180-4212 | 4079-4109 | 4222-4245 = 0.1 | 23.3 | 24.8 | 24.4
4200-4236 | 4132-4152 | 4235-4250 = 1.1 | 23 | 26.2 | 25.4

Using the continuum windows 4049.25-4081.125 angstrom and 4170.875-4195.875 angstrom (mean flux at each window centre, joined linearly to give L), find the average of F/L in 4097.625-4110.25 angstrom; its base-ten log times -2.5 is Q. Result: 0.09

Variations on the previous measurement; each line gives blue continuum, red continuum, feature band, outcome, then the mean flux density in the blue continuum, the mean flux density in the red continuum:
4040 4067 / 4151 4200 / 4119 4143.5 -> 0.01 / 23.8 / 23.5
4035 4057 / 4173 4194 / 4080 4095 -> -0.03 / 24.2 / 23.9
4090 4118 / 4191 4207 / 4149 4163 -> 0.01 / 23.1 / 23.7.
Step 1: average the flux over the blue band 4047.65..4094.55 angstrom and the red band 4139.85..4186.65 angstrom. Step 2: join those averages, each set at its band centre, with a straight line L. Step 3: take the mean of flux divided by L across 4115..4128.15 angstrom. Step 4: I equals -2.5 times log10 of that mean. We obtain 0.00 mag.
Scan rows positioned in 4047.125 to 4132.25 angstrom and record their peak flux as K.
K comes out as 26.01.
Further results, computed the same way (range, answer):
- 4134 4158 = 23.9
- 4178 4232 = 26.14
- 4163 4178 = 24.49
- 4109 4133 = 24.69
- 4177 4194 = 24.95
